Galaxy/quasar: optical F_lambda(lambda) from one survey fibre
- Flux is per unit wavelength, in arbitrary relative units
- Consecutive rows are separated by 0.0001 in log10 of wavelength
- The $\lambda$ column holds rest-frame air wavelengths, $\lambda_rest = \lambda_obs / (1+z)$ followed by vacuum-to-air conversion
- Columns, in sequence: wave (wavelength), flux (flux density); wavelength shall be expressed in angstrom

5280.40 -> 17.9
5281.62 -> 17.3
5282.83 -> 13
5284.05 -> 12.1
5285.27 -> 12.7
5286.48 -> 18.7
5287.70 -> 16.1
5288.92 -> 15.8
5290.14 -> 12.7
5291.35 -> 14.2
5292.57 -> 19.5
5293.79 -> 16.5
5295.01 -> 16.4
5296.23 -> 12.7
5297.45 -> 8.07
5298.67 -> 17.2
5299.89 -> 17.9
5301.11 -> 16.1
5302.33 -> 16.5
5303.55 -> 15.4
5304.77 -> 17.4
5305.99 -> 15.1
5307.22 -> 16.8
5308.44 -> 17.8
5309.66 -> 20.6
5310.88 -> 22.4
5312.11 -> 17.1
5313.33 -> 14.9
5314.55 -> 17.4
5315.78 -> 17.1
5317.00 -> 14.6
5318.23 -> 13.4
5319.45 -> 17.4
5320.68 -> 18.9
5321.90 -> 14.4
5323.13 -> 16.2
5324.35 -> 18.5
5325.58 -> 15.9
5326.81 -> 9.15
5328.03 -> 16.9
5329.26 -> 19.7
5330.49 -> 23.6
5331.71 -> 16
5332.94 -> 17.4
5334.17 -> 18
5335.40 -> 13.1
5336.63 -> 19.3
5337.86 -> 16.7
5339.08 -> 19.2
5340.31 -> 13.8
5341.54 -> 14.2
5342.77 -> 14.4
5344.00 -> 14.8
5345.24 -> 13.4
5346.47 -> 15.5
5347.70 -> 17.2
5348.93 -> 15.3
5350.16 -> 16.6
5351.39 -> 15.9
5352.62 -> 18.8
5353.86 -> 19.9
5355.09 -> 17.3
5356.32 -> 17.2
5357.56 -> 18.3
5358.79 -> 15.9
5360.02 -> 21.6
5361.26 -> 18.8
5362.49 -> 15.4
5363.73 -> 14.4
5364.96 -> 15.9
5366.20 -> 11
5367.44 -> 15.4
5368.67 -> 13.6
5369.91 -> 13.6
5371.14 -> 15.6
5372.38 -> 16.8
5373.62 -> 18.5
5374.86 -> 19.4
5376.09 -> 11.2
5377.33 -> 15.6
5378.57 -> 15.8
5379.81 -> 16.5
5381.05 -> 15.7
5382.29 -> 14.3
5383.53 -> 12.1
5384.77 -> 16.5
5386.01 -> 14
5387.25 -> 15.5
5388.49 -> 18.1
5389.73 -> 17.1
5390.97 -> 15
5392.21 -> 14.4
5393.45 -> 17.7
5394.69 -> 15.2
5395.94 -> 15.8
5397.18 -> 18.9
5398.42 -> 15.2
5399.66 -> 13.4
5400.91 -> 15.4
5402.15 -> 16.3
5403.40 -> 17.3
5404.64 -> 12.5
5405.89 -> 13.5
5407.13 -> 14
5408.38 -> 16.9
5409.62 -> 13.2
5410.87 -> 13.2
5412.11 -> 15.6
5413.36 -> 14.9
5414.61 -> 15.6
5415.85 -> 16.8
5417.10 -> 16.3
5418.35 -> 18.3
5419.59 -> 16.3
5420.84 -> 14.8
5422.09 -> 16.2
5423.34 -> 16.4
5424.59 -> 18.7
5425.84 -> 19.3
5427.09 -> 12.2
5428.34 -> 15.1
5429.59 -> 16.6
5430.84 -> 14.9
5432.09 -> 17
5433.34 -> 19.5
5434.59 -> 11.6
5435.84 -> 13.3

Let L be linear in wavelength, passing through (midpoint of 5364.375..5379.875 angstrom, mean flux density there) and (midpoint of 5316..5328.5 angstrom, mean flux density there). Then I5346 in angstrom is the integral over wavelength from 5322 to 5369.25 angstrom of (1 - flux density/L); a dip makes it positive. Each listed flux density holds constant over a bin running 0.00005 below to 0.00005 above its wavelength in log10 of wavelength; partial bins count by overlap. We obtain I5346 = -3.01 angstrom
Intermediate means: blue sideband 15.6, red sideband 15.3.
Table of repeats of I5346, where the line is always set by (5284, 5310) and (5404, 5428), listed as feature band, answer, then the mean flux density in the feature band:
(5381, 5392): 0.18 angstrom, 15.3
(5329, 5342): -1.37 angstrom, 17.3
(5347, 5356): -0.93 angstrom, 17.3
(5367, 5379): 0.04 angstrom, 15.6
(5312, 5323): -0.26 angstrom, 16.1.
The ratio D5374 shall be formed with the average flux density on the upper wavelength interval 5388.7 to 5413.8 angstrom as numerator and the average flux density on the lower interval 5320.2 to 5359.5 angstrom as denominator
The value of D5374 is 0.9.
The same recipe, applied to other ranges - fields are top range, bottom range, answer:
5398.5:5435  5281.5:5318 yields 0.98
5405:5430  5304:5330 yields 0.93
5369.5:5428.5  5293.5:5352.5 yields 0.96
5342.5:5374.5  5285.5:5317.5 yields 1.00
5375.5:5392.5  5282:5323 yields 0.95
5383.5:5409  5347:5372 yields 0.95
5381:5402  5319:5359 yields 0.94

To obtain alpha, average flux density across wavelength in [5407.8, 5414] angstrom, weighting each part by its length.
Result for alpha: 14.7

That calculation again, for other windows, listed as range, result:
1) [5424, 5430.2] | 16.4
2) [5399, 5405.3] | 15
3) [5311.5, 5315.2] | 16.5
